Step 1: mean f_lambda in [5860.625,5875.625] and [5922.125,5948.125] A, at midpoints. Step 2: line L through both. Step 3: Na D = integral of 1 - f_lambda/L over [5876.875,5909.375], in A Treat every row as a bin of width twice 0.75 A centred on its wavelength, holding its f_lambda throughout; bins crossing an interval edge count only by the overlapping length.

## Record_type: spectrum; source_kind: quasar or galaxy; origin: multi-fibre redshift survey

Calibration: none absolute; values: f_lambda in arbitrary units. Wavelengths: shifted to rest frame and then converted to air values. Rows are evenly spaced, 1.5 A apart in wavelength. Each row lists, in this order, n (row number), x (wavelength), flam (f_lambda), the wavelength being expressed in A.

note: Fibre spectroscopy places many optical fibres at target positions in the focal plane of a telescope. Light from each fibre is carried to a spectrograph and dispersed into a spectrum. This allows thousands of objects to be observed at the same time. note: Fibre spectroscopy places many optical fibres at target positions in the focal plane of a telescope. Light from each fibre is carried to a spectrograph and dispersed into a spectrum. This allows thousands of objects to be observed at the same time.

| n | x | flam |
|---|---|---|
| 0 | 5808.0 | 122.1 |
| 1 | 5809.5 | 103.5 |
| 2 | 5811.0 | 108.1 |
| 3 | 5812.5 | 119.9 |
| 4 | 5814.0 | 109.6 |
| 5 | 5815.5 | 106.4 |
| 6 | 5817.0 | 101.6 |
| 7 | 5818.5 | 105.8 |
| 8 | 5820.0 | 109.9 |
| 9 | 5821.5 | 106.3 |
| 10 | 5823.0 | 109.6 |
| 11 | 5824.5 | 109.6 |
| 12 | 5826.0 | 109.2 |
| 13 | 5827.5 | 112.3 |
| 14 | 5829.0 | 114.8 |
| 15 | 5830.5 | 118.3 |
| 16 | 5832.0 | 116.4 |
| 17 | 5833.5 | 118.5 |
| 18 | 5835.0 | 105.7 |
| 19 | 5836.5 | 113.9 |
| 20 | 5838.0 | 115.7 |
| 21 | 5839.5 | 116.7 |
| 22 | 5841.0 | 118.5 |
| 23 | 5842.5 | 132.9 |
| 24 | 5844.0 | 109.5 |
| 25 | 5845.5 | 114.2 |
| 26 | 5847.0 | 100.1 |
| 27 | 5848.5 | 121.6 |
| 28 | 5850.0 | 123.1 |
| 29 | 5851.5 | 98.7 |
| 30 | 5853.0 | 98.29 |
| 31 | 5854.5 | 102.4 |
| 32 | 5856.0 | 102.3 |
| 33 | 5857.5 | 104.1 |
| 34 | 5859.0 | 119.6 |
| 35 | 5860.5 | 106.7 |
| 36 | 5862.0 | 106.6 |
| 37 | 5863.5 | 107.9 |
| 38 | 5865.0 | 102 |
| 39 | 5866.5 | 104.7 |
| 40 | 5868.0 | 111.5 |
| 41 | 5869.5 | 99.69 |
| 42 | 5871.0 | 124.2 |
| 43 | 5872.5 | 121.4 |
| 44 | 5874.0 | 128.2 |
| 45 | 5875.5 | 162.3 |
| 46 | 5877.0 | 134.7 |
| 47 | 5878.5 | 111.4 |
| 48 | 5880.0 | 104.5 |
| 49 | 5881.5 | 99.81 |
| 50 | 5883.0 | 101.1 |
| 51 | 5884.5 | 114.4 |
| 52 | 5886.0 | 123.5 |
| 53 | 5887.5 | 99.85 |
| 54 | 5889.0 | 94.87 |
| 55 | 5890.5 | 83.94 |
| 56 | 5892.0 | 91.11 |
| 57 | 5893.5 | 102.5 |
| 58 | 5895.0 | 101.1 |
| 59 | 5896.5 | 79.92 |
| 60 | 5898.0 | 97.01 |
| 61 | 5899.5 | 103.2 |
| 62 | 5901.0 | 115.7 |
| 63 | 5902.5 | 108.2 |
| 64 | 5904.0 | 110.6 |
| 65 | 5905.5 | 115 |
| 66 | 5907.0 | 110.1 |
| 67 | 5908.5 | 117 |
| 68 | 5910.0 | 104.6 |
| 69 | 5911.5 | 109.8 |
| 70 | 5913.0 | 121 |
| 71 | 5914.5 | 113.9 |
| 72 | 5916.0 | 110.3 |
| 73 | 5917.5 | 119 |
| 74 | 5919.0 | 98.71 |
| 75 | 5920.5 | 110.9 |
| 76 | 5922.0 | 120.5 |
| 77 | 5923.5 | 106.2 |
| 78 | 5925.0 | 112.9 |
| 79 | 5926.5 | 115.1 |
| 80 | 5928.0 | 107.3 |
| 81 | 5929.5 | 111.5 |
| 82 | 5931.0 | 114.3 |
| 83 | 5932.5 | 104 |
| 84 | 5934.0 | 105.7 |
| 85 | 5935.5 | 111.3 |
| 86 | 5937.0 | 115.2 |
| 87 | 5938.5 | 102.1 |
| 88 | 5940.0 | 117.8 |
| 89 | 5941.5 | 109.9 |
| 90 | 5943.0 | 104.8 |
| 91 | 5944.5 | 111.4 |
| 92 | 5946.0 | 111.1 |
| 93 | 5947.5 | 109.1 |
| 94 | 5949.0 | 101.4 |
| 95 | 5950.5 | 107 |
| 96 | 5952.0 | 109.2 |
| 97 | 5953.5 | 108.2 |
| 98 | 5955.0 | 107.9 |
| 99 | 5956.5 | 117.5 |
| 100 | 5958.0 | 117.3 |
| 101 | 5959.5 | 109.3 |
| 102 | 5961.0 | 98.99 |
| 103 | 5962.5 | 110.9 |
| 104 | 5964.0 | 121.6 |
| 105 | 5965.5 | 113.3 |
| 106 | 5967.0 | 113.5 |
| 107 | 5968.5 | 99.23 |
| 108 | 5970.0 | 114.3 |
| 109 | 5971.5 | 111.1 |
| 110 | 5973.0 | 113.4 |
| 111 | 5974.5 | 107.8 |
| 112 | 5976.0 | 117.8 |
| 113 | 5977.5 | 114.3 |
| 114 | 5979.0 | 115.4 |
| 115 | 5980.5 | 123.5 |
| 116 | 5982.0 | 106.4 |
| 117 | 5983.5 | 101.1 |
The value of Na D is 2.32 A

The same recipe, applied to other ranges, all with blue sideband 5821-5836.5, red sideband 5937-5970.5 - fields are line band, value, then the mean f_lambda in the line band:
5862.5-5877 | -0.9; 119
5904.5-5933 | -0.3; 112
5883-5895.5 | 1.1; 101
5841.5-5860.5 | 0.2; 111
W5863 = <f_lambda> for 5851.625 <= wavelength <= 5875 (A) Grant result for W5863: 110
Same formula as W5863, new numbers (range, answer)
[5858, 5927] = 110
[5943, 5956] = 108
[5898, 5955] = 110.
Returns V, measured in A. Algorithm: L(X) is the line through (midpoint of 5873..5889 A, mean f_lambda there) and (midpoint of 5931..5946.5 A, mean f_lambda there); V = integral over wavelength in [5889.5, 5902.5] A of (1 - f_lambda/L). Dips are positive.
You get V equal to 2.0 A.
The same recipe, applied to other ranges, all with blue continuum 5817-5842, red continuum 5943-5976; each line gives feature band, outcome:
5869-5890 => -0.7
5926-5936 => 0.1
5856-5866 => 0.4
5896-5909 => 0.5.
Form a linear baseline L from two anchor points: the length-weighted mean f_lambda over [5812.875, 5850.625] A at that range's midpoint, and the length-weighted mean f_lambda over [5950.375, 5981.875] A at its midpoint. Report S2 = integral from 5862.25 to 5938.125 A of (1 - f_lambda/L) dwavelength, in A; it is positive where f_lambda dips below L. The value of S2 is 1.75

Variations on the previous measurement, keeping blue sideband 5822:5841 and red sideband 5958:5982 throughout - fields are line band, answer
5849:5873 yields 1.0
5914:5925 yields 0.1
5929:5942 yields 0.3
